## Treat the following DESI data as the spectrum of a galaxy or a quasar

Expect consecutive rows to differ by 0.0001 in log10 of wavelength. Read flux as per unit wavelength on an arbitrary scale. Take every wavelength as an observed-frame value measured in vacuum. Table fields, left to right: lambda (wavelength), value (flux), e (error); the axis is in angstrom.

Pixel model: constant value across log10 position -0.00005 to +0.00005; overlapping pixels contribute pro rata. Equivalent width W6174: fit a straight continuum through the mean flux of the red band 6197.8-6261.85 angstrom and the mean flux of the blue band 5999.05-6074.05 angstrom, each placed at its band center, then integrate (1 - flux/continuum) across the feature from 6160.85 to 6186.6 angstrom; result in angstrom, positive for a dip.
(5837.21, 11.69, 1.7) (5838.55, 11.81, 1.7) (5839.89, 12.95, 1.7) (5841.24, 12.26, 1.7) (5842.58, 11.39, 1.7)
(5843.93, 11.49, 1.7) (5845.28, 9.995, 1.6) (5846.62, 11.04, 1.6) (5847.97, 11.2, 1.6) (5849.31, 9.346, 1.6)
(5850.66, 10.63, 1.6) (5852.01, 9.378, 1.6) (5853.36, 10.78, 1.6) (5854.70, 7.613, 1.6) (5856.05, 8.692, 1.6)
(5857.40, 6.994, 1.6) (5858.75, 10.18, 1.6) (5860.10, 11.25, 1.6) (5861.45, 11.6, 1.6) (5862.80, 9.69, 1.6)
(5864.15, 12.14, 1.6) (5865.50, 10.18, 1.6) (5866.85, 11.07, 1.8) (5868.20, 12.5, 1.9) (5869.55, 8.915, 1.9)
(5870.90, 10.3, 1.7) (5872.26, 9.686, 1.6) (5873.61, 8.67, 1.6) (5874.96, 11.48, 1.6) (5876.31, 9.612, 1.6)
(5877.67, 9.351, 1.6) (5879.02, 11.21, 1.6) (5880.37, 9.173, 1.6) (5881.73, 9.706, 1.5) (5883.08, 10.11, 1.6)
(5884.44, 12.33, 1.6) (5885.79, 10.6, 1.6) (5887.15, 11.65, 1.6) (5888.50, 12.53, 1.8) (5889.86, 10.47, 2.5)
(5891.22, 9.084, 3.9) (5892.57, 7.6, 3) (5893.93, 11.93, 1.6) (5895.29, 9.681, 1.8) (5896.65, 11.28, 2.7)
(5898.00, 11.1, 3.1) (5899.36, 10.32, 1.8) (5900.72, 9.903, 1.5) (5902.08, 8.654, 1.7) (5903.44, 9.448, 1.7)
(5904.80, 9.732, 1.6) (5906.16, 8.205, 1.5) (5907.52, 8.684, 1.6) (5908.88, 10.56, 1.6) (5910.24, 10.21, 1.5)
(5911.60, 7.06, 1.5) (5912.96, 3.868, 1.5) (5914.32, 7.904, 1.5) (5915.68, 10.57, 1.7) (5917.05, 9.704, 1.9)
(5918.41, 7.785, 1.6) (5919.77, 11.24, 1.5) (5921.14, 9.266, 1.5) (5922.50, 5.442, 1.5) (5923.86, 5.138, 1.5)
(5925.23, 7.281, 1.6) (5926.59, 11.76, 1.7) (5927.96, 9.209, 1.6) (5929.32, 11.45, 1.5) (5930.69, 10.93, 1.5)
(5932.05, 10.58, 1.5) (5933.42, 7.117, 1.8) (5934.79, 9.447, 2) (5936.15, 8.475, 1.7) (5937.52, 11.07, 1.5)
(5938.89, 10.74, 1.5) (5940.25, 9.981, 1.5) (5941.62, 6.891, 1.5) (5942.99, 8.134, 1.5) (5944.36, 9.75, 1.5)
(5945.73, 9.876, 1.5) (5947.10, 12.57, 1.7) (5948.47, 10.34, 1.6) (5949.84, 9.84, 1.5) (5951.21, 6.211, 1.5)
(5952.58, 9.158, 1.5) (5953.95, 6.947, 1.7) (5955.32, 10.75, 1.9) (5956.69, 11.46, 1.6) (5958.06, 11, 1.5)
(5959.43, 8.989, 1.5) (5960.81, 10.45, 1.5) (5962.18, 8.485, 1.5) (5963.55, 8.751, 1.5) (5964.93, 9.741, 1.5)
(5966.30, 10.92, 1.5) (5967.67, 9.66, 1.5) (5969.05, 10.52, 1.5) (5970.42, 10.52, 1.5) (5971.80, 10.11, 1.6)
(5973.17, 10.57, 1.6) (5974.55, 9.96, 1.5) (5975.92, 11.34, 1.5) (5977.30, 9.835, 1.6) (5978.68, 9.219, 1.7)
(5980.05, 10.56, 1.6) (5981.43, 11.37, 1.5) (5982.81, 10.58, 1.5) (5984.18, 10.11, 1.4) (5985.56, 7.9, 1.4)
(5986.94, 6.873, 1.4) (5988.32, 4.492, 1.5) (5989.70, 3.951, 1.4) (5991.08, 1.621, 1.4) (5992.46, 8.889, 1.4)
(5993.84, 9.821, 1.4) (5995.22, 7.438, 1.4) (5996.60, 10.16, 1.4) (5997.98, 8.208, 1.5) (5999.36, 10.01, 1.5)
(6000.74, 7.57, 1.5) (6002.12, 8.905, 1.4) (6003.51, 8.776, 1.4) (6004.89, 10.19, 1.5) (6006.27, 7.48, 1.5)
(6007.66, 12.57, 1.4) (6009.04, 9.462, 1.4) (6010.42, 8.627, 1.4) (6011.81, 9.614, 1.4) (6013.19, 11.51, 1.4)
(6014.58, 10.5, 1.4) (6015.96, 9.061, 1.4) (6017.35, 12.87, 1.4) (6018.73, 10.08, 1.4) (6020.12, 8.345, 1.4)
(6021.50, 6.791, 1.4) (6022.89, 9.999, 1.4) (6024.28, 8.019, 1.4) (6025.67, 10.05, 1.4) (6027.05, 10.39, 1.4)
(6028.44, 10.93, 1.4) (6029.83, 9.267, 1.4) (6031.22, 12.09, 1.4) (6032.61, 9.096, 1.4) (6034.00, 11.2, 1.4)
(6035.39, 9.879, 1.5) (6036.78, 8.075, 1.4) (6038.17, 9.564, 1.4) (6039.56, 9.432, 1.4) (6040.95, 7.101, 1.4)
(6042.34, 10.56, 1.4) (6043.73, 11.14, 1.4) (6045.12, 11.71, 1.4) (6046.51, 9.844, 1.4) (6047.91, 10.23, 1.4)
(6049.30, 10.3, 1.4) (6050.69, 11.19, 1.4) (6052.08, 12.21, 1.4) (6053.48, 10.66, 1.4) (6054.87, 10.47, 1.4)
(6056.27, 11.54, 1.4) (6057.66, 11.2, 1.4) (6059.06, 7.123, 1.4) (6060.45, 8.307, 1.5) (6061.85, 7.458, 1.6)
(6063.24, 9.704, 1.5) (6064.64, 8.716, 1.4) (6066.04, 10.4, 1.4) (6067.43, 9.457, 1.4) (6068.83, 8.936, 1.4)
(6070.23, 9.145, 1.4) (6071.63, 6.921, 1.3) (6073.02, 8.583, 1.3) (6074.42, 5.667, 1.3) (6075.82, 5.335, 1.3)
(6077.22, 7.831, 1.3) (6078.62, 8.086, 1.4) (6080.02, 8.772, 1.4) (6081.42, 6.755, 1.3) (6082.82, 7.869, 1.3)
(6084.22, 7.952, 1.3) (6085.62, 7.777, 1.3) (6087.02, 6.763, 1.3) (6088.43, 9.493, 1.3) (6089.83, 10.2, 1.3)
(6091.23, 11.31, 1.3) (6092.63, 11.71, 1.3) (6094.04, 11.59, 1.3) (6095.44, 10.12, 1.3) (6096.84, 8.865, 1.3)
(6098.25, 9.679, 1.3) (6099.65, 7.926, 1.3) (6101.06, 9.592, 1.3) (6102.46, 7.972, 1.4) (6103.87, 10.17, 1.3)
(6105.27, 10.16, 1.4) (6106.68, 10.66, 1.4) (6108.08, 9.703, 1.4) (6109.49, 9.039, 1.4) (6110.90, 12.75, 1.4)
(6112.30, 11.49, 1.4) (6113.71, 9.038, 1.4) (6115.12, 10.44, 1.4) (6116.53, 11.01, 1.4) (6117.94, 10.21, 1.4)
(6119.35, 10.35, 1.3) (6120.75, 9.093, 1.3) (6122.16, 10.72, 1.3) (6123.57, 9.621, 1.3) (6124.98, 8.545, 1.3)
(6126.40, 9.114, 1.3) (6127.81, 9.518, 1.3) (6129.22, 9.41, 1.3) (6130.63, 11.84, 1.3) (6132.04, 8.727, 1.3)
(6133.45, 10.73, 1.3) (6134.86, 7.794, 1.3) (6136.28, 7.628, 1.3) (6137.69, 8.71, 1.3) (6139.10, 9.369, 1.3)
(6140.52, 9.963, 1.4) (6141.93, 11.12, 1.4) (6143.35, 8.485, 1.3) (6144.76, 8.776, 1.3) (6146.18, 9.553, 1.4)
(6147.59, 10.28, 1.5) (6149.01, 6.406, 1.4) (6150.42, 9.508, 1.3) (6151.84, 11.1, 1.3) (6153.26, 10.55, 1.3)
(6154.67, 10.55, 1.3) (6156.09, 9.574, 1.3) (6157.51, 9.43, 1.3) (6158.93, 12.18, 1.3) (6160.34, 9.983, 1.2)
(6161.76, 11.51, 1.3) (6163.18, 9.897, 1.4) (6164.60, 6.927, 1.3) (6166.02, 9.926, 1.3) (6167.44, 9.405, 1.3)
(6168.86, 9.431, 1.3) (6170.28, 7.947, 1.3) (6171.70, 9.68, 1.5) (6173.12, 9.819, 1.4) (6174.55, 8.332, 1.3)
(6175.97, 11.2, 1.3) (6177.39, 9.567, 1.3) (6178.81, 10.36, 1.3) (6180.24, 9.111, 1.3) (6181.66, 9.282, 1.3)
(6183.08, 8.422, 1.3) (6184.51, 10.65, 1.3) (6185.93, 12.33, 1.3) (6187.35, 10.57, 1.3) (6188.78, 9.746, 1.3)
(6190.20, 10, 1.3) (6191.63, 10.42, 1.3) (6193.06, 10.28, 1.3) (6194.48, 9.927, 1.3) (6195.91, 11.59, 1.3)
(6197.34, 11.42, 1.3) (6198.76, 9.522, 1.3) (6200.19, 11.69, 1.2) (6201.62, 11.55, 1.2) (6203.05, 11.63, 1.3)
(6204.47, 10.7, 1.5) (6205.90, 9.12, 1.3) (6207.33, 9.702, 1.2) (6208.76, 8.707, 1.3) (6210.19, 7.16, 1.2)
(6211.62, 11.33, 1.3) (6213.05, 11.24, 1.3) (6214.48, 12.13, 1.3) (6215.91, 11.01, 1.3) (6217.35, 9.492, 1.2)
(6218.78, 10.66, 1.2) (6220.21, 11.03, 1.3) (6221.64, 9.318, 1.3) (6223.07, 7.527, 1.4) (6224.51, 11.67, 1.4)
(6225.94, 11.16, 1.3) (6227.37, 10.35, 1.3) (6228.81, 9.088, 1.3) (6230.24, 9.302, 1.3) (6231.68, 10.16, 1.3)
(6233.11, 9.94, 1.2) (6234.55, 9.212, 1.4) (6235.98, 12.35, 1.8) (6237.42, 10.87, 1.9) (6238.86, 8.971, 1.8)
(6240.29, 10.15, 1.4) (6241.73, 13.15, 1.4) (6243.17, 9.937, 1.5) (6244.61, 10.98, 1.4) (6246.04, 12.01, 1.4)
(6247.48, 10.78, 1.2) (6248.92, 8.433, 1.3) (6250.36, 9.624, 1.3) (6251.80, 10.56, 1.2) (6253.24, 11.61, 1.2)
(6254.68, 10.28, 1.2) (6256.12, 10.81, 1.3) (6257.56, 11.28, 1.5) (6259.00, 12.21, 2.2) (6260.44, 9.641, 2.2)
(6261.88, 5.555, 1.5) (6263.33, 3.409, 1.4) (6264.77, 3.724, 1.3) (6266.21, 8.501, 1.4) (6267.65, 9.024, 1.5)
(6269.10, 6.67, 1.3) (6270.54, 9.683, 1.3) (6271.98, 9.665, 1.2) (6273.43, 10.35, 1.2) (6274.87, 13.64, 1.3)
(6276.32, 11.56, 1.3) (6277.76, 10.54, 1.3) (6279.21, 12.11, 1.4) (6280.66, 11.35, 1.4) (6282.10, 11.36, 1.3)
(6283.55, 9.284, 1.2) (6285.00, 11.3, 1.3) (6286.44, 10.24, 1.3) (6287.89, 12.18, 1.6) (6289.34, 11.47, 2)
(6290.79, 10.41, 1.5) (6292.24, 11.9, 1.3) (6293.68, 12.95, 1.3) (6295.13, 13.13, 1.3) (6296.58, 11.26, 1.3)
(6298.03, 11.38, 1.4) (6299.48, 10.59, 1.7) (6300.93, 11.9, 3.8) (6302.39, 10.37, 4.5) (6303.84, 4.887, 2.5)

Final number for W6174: 1.29 angstrom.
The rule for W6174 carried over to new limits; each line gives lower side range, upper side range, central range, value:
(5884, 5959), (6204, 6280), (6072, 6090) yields 3.8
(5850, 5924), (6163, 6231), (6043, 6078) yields 1.9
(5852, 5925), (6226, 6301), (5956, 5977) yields -0.8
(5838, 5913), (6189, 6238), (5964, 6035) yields 6.0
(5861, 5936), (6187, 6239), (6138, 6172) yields 1.8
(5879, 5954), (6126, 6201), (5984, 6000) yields 3.7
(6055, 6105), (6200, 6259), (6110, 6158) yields -1.7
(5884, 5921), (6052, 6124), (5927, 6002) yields 2.3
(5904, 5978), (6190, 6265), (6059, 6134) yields 4.1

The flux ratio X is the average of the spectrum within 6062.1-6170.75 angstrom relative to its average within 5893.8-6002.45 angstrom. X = 1.02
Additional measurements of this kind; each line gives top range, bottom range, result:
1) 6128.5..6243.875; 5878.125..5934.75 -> 1.05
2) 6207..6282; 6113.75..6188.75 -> 1.03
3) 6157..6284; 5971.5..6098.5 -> 1.09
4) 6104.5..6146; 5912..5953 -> 1.08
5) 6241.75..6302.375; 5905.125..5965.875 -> 1.13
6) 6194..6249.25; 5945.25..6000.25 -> 1.13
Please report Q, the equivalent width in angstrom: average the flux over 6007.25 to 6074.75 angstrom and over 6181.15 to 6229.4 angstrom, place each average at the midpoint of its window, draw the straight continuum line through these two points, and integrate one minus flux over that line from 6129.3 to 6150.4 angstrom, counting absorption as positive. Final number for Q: 1.7 angstrom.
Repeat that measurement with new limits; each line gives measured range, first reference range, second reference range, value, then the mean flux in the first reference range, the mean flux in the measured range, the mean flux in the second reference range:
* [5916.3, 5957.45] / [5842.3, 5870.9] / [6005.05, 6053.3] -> 3.45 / 10.3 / 9.29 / 9.99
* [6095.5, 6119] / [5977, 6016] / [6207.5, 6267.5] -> -1.62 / 8.79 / 9.93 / 9.87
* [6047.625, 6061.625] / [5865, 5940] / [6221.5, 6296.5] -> -0.45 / 9.67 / 10.2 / 10.2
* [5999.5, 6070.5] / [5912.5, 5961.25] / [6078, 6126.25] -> -2.54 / 9.22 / 9.77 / 9.57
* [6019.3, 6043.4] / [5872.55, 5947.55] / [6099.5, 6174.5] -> 0.35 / 9.56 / 9.49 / 9.69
